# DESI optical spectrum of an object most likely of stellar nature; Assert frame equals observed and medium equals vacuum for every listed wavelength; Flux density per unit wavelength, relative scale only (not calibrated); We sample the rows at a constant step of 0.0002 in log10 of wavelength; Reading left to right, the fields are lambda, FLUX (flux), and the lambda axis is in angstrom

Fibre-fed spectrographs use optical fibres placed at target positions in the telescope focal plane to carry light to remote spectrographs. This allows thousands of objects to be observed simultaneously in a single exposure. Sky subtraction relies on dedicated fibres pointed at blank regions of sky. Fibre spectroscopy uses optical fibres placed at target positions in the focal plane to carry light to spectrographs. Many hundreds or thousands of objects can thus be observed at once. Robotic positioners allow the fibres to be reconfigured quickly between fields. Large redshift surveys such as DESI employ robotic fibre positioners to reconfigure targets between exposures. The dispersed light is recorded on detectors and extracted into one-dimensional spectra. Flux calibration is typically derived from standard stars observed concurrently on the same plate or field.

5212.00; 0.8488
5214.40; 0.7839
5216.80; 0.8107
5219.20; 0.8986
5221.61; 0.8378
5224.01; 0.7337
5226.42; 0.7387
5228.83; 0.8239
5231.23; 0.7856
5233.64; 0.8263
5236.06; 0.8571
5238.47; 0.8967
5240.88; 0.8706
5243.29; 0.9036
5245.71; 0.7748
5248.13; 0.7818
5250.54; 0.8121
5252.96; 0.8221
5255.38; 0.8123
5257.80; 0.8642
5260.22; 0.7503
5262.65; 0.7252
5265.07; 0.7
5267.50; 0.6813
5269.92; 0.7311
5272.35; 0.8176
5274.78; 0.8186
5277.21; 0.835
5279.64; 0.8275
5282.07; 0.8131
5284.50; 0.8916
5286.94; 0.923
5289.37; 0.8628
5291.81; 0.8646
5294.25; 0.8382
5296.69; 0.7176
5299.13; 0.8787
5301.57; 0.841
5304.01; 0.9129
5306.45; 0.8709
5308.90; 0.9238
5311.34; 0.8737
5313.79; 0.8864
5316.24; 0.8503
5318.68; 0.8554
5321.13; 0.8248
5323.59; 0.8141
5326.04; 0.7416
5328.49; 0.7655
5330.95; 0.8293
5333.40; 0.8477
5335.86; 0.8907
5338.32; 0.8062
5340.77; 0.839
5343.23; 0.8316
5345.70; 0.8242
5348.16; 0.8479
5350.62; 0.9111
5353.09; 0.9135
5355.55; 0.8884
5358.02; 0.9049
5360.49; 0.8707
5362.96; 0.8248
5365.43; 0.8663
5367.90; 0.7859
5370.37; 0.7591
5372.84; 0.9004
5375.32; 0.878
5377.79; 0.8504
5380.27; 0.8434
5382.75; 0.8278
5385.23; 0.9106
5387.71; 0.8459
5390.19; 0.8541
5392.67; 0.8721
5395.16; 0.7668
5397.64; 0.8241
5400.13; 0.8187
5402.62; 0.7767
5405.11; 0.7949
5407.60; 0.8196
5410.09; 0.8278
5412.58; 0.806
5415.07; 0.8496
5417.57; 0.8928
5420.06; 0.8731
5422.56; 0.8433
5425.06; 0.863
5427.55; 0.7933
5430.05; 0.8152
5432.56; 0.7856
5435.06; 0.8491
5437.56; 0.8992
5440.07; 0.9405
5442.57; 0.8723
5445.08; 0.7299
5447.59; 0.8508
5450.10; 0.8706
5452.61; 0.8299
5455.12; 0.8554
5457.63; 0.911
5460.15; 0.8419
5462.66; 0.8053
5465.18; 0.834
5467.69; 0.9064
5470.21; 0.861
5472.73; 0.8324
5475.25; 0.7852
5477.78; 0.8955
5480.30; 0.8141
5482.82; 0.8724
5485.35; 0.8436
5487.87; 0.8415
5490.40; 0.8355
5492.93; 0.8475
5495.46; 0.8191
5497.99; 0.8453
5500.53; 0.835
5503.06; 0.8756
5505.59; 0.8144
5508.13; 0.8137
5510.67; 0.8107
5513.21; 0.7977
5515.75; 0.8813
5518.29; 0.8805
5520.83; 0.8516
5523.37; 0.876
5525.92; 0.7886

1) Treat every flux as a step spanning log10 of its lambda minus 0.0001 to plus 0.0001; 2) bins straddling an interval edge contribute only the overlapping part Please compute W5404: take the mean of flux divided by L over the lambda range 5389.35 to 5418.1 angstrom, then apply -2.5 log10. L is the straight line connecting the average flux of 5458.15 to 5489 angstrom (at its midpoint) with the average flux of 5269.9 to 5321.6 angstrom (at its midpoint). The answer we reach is 0.03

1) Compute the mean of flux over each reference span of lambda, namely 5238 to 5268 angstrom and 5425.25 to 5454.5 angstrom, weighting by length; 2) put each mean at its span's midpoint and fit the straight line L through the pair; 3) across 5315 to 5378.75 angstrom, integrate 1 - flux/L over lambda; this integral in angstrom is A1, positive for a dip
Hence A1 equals -1.76 angstrom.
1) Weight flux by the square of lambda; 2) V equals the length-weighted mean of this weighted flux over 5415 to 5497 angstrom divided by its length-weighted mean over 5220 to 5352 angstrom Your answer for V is 1.09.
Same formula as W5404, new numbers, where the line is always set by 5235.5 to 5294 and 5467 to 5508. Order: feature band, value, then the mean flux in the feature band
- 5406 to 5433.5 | 0.003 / 0.834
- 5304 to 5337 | -0.029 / 0.847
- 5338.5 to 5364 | -0.046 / 0.864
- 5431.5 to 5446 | -0.015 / 0.85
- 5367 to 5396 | -0.015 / 0.843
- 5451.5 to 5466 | -0.008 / 0.847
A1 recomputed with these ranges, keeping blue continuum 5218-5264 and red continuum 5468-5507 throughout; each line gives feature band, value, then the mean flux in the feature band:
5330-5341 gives -0.2 angstrom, 0.844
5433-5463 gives -0.6 angstrom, 0.854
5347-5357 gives -0.8 angstrom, 0.891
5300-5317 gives -1.2 angstrom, 0.881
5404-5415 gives 0.2 angstrom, 0.817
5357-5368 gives -0.4 angstrom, 0.856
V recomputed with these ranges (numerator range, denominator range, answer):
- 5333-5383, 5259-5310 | 1.07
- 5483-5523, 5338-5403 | 1.04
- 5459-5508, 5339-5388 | 1.03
